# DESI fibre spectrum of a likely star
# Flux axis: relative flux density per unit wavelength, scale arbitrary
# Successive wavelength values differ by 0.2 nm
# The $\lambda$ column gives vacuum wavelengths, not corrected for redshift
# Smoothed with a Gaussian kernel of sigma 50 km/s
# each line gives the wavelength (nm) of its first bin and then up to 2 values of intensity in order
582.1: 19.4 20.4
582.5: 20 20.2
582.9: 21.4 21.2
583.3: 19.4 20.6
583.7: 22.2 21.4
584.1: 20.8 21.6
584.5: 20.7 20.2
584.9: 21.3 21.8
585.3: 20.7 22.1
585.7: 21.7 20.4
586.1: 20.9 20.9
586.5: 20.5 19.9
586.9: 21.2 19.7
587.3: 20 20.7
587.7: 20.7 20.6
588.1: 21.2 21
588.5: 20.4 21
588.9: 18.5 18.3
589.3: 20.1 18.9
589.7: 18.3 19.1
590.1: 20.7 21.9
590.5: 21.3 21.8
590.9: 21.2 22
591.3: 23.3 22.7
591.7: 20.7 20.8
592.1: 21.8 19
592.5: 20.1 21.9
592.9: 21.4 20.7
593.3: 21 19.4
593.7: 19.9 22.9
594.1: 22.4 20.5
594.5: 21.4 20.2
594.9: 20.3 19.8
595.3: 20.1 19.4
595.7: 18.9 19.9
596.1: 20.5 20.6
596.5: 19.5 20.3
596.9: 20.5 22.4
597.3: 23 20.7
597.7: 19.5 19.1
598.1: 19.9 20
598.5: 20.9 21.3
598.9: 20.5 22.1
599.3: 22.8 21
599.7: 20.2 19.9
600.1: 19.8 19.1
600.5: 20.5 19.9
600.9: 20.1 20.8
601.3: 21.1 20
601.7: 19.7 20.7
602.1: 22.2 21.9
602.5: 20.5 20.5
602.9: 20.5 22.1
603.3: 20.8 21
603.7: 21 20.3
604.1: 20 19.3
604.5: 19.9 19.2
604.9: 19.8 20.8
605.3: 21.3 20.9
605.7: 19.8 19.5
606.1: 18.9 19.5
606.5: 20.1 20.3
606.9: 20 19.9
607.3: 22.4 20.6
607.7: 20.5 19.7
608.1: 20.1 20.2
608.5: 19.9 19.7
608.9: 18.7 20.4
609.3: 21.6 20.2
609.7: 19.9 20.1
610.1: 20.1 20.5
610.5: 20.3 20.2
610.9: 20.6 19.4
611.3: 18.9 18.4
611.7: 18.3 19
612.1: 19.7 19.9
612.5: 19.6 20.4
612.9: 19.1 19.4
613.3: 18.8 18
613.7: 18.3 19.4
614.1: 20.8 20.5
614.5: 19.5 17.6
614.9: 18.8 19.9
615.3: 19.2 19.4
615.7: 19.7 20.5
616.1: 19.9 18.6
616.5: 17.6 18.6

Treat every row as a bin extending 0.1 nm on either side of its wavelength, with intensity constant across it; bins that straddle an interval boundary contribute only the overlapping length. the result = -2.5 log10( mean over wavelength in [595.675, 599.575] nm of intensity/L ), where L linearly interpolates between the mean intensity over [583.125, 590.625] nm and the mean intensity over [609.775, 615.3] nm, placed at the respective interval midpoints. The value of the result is -0.032 mag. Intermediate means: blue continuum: 20.6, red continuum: 19.5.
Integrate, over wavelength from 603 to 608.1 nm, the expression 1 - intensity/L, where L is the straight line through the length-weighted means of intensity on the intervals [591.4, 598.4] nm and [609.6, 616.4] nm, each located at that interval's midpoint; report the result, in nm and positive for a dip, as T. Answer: -0.089 nm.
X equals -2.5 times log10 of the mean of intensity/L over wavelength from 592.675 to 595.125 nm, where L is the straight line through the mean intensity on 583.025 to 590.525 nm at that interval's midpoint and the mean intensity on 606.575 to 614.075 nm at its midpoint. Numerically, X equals -0.03 mag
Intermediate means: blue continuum 20.6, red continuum 19.8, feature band 20.9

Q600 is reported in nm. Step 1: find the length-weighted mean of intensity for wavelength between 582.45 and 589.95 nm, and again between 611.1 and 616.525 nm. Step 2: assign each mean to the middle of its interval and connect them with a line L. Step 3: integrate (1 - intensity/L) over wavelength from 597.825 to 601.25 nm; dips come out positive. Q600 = -0.10 nm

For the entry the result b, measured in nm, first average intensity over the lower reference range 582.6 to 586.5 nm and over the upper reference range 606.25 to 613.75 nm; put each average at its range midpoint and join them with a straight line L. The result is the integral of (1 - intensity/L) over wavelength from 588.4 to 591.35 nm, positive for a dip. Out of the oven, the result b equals 0.05 nm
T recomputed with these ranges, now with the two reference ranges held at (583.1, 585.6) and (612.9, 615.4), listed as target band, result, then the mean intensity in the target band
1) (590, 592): -0.096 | 21.6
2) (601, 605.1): -0.141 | 20.6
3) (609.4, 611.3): -0.064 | 20.1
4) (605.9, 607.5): -0.040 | 20.1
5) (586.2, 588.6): 0.036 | 20.6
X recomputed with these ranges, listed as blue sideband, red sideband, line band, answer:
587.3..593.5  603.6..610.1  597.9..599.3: -0.02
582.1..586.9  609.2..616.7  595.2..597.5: -0.01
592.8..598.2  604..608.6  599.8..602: 0.01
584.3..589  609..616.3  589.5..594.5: -0.03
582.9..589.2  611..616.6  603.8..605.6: -0.02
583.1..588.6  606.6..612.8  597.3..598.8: 0.00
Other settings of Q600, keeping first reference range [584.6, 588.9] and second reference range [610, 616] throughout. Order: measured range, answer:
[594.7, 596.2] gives 0.03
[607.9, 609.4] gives -0.03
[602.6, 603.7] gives -0.06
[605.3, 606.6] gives -0.01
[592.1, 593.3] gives -0.02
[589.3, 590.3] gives 0.05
